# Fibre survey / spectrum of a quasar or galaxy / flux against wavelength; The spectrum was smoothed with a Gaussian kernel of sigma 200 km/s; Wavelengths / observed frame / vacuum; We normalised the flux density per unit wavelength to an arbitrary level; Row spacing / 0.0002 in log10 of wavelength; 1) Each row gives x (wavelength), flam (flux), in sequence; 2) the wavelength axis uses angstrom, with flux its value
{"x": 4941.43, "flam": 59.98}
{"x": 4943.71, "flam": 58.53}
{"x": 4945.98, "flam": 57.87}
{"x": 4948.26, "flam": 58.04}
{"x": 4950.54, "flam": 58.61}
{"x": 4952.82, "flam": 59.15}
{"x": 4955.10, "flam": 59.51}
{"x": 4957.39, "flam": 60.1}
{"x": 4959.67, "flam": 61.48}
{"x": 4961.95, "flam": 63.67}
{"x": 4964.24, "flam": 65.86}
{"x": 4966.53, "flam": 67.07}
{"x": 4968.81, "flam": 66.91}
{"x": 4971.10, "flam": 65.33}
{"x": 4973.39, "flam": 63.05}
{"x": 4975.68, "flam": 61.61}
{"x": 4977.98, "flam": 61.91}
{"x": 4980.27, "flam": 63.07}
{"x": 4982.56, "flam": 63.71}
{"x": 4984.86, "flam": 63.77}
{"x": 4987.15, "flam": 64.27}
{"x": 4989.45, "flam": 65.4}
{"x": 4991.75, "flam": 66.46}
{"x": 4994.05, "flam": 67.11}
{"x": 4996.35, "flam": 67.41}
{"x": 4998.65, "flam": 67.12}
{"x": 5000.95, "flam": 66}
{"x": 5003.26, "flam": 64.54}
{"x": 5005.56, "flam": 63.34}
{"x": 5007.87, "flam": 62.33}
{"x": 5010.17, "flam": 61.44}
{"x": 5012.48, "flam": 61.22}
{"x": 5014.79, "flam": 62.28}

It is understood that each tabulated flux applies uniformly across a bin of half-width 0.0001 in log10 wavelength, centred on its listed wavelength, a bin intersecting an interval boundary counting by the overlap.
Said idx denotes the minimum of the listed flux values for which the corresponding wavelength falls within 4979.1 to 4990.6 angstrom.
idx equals 63.07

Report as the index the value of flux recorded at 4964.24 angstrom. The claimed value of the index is 65.86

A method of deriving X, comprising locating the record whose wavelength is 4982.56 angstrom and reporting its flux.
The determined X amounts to 63.71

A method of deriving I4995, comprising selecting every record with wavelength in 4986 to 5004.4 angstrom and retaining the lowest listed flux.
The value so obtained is 64.27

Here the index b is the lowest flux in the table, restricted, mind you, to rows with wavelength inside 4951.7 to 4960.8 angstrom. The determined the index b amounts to 59.15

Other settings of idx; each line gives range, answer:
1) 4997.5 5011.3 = 61.44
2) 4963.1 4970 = 65.86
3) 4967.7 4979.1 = 61.61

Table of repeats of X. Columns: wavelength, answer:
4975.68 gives 61.61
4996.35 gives 67.41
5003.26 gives 64.54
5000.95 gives 66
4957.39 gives 60.1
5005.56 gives 63.34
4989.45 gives 65.4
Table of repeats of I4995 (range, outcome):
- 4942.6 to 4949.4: 57.87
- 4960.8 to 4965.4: 63.67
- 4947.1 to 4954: 58.04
